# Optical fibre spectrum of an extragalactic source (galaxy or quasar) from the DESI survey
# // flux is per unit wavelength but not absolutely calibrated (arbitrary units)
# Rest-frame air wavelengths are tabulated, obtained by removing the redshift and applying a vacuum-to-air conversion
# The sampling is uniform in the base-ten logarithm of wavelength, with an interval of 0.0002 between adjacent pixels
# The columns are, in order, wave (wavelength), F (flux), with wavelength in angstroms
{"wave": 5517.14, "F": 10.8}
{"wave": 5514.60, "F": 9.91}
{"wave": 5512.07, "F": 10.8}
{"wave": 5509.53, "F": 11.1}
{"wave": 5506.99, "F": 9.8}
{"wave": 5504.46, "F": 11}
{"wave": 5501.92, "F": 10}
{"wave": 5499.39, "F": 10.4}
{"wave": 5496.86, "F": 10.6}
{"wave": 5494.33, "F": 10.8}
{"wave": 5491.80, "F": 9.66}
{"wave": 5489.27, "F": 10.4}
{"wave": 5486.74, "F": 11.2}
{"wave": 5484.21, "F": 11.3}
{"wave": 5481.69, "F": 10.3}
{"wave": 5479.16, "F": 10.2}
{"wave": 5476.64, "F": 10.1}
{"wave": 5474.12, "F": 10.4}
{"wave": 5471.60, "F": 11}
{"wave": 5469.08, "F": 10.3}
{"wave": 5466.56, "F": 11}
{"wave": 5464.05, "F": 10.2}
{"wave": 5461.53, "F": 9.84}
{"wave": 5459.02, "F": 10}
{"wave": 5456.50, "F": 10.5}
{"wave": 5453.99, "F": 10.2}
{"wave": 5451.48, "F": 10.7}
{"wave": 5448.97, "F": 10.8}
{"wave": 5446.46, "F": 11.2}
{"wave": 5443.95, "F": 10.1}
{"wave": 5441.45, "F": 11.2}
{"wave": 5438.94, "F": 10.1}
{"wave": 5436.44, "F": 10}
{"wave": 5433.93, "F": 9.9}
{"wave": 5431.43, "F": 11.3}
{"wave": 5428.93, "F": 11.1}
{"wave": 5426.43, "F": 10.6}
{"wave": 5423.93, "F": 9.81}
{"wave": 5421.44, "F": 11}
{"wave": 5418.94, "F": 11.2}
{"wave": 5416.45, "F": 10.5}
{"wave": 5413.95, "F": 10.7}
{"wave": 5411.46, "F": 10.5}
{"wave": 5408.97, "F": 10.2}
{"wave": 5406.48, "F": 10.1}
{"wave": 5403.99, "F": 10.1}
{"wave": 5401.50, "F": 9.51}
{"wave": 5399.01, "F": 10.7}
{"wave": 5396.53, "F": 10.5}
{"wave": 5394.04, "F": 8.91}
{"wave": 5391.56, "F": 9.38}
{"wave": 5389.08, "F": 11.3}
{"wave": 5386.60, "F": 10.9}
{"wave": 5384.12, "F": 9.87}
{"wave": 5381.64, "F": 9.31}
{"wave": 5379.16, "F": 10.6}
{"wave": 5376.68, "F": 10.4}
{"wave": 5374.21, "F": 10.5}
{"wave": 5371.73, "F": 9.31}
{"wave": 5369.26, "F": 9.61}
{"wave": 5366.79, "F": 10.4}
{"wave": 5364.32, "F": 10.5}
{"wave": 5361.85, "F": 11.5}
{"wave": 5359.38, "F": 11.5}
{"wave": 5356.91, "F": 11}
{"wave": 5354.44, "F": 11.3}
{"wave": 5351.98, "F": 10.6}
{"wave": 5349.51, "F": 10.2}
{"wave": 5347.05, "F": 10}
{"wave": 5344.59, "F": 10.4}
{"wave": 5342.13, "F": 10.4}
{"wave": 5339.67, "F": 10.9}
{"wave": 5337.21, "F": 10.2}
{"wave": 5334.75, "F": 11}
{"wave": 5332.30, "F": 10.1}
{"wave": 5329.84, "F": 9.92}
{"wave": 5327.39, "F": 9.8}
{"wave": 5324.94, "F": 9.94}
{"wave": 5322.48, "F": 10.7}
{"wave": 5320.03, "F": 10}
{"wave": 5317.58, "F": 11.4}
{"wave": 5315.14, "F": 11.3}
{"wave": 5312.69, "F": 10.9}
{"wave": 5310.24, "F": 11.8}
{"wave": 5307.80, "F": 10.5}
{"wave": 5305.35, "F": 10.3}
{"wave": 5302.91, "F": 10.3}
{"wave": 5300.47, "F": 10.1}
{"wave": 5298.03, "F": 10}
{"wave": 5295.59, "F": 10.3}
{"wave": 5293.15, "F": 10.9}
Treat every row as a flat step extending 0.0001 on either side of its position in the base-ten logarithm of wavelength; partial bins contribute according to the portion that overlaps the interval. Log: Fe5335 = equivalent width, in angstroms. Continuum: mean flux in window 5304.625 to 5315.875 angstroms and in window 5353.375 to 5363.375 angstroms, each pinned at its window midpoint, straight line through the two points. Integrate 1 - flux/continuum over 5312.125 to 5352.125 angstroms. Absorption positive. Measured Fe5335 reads 2.4 angstroms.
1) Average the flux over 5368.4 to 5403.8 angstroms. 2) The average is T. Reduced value 10.1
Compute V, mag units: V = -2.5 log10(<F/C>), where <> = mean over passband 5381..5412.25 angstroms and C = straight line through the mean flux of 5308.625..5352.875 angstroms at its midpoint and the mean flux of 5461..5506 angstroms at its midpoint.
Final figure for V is 0.04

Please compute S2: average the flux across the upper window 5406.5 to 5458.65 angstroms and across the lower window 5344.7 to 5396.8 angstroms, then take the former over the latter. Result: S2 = 1.02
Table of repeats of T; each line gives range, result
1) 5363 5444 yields 10.3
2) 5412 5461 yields 10.6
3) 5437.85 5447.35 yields 10.6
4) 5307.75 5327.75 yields 10.8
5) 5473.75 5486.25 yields 10.5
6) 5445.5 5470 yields 10.5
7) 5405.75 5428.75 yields 10.6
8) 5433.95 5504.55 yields 10.5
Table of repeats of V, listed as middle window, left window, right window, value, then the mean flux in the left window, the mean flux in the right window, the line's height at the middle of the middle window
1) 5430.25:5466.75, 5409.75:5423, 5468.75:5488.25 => 0.02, 10.7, 10.6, 10.7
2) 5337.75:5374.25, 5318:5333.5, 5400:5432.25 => -0.03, 10.1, 10.5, 10.3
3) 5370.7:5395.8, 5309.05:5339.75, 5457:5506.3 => 0.05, 10.6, 10.5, 10.5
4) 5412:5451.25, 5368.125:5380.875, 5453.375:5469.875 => -0.04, 10.1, 10.3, 10.2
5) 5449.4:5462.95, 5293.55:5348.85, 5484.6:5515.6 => 0.02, 10.5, 10.5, 10.5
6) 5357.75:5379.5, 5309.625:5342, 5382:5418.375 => -0.01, 10.6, 10.2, 10.4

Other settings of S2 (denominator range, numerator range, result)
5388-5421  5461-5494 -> 1.02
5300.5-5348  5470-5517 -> 1.00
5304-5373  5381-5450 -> 0.99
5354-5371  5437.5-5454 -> 0.99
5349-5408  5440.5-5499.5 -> 1.02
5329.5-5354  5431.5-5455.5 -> 1.01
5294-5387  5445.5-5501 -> 1.00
